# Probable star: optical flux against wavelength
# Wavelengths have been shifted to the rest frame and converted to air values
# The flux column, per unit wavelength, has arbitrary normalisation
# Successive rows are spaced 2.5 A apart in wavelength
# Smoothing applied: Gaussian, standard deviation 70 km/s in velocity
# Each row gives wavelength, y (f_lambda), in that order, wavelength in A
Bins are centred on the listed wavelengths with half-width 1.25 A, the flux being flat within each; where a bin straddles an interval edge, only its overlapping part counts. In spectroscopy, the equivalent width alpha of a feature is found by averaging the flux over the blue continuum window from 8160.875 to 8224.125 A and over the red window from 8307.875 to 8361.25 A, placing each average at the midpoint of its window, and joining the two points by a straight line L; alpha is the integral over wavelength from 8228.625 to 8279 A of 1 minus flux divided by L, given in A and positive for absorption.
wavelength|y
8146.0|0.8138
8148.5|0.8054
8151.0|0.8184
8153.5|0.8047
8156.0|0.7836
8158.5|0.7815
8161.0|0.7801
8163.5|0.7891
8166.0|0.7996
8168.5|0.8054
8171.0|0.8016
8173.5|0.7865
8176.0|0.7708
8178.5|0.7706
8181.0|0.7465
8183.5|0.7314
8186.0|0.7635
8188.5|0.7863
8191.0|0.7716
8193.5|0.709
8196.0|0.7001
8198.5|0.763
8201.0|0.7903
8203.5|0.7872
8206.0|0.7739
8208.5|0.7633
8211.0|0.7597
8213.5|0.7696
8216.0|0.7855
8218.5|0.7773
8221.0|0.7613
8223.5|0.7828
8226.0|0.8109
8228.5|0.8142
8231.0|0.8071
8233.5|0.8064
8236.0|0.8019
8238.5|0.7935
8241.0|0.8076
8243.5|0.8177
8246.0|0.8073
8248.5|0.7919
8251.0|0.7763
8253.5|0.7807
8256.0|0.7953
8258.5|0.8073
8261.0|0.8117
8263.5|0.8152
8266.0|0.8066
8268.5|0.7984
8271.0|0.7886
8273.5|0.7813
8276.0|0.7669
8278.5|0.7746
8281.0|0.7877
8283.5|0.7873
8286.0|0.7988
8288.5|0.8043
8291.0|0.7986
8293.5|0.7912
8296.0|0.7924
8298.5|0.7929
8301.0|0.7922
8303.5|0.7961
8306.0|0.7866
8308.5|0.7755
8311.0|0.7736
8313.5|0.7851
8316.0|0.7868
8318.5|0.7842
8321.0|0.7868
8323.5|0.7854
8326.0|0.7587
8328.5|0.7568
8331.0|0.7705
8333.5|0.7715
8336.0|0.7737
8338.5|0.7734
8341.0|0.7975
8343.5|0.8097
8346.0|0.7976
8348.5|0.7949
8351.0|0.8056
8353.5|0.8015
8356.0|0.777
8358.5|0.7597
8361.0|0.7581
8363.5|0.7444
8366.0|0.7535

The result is -1.5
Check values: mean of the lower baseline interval 0.77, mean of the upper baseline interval 0.782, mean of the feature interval 0.798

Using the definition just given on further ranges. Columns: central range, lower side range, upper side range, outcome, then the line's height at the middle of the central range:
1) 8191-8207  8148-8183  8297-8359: 0.6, 0.787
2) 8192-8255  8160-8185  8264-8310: 0.2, 0.783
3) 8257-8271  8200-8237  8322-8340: -0.5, 0.78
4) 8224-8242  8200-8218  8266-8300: -0.6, 0.78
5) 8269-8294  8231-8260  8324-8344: 0.0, 0.79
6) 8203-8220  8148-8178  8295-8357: 0.4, 0.791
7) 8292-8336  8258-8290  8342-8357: 0.8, 0.796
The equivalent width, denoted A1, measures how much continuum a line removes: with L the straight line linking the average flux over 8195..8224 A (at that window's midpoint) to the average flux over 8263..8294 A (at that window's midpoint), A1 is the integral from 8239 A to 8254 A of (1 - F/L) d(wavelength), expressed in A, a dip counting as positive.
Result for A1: -0.3 A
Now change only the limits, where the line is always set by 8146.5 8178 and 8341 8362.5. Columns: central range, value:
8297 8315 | 0.1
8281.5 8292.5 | -0.1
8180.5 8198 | 1.1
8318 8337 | 0.4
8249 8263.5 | -0.1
